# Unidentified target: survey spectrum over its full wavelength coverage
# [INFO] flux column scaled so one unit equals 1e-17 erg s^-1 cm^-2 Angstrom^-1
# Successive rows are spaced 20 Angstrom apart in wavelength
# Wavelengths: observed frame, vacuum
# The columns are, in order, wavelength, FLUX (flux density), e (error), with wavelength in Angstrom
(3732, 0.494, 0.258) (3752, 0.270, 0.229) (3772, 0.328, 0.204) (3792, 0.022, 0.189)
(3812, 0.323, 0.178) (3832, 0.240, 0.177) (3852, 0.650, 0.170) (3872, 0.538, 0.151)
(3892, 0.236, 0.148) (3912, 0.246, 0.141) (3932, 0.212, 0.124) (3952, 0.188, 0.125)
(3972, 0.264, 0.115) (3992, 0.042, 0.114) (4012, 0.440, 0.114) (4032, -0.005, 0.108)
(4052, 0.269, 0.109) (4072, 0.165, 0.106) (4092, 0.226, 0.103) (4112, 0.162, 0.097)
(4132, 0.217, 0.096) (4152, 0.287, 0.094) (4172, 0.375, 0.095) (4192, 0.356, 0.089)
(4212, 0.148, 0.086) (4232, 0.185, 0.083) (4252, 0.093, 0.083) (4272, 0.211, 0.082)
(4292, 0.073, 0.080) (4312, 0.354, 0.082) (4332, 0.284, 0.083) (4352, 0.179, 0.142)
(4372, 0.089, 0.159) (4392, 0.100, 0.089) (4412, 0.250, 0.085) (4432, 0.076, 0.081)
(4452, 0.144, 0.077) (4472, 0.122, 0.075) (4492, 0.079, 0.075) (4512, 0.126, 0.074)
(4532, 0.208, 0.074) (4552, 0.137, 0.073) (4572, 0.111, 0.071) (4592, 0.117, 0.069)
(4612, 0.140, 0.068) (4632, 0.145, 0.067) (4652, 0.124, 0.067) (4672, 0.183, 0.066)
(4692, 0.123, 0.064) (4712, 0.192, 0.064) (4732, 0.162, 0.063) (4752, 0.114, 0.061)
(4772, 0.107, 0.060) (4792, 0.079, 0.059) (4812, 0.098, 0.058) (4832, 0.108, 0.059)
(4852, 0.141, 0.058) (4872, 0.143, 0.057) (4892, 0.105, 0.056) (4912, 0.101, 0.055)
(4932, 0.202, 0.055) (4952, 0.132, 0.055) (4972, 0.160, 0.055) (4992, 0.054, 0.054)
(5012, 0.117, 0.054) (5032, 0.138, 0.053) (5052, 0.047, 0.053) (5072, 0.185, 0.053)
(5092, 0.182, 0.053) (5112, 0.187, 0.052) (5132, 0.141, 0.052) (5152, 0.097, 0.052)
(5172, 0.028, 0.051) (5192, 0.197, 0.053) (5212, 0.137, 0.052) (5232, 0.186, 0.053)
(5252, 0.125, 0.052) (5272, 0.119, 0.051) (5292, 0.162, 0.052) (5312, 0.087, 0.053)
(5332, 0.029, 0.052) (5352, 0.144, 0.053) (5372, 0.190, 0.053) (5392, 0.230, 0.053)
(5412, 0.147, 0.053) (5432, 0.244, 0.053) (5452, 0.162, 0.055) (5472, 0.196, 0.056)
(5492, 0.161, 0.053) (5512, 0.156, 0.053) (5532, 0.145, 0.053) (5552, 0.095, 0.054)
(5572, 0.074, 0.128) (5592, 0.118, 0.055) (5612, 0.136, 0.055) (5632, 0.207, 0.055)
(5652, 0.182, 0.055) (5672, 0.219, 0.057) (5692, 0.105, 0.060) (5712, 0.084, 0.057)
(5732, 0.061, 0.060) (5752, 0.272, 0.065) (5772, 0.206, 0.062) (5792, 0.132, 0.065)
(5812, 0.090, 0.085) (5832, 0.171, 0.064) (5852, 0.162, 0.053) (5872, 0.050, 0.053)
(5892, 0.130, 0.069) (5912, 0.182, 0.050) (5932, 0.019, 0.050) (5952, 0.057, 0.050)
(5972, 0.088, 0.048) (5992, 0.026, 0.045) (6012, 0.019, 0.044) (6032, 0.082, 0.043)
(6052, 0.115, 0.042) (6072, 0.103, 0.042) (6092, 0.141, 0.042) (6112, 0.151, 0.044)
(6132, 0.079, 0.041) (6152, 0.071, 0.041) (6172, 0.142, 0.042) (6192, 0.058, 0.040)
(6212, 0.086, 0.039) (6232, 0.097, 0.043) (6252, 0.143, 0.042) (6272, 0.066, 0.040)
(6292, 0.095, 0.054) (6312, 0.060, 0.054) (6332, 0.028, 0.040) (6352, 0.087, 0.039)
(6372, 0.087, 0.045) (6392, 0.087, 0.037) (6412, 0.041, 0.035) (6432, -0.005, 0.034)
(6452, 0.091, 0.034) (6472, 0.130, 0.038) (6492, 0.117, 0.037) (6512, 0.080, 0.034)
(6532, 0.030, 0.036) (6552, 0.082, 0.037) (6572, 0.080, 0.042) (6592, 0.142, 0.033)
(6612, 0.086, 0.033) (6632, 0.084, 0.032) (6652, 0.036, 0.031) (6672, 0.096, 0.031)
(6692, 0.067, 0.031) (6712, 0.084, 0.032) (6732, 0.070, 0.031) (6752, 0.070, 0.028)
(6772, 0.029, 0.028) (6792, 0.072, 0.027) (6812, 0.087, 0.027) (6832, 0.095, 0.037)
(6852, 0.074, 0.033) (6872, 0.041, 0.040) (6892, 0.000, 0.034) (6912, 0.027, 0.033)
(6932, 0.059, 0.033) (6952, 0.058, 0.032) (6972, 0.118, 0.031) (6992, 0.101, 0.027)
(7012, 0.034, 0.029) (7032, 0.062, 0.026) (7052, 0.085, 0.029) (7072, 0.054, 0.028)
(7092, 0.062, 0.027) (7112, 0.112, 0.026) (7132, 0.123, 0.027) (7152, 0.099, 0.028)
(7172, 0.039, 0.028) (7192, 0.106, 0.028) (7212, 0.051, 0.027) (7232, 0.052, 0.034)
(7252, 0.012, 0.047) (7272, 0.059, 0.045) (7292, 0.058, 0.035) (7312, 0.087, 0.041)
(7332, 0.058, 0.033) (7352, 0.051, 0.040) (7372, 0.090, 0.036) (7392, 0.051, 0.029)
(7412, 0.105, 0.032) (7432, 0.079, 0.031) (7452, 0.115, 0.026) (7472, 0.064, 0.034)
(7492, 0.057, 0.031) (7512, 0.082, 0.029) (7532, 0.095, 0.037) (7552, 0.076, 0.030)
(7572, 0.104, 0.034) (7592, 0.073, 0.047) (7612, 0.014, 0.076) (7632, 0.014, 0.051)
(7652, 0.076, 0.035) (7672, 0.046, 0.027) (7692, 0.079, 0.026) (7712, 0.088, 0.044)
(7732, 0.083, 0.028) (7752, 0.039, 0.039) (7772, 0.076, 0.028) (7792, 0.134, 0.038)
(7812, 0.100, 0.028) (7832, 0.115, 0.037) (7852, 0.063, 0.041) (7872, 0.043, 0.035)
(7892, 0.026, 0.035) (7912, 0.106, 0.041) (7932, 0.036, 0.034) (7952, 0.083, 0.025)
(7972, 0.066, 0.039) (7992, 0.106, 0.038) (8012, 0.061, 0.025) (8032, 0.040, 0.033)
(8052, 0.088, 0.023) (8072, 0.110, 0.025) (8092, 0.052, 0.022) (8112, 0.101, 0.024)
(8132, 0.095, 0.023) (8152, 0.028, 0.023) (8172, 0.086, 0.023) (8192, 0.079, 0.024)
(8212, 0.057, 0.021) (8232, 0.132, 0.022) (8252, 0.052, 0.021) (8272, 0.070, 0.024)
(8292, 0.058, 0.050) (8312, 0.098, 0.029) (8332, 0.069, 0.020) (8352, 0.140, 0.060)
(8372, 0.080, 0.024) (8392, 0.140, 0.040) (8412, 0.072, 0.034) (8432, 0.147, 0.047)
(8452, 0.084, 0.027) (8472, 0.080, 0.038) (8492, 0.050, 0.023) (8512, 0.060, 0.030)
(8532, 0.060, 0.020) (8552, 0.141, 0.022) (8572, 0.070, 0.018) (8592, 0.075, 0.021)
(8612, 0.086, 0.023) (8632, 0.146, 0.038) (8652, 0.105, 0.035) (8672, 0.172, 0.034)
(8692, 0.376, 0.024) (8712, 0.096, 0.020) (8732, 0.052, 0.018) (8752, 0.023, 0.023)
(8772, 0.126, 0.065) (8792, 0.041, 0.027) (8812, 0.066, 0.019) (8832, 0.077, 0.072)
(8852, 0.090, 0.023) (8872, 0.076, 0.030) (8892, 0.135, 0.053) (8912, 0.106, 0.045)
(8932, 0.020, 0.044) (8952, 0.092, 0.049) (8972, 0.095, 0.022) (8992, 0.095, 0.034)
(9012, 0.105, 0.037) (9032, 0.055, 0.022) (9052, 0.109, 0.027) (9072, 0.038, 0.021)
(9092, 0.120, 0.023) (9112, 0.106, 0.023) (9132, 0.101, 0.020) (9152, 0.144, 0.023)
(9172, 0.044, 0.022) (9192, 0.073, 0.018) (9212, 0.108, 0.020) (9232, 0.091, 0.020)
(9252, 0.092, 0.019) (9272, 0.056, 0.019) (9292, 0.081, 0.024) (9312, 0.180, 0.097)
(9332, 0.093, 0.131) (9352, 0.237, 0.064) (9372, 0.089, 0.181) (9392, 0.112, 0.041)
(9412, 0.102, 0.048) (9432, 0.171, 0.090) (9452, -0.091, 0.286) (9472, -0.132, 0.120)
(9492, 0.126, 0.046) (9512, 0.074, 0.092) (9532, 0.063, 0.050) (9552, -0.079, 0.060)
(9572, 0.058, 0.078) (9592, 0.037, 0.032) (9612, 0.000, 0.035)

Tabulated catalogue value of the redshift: 1.329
